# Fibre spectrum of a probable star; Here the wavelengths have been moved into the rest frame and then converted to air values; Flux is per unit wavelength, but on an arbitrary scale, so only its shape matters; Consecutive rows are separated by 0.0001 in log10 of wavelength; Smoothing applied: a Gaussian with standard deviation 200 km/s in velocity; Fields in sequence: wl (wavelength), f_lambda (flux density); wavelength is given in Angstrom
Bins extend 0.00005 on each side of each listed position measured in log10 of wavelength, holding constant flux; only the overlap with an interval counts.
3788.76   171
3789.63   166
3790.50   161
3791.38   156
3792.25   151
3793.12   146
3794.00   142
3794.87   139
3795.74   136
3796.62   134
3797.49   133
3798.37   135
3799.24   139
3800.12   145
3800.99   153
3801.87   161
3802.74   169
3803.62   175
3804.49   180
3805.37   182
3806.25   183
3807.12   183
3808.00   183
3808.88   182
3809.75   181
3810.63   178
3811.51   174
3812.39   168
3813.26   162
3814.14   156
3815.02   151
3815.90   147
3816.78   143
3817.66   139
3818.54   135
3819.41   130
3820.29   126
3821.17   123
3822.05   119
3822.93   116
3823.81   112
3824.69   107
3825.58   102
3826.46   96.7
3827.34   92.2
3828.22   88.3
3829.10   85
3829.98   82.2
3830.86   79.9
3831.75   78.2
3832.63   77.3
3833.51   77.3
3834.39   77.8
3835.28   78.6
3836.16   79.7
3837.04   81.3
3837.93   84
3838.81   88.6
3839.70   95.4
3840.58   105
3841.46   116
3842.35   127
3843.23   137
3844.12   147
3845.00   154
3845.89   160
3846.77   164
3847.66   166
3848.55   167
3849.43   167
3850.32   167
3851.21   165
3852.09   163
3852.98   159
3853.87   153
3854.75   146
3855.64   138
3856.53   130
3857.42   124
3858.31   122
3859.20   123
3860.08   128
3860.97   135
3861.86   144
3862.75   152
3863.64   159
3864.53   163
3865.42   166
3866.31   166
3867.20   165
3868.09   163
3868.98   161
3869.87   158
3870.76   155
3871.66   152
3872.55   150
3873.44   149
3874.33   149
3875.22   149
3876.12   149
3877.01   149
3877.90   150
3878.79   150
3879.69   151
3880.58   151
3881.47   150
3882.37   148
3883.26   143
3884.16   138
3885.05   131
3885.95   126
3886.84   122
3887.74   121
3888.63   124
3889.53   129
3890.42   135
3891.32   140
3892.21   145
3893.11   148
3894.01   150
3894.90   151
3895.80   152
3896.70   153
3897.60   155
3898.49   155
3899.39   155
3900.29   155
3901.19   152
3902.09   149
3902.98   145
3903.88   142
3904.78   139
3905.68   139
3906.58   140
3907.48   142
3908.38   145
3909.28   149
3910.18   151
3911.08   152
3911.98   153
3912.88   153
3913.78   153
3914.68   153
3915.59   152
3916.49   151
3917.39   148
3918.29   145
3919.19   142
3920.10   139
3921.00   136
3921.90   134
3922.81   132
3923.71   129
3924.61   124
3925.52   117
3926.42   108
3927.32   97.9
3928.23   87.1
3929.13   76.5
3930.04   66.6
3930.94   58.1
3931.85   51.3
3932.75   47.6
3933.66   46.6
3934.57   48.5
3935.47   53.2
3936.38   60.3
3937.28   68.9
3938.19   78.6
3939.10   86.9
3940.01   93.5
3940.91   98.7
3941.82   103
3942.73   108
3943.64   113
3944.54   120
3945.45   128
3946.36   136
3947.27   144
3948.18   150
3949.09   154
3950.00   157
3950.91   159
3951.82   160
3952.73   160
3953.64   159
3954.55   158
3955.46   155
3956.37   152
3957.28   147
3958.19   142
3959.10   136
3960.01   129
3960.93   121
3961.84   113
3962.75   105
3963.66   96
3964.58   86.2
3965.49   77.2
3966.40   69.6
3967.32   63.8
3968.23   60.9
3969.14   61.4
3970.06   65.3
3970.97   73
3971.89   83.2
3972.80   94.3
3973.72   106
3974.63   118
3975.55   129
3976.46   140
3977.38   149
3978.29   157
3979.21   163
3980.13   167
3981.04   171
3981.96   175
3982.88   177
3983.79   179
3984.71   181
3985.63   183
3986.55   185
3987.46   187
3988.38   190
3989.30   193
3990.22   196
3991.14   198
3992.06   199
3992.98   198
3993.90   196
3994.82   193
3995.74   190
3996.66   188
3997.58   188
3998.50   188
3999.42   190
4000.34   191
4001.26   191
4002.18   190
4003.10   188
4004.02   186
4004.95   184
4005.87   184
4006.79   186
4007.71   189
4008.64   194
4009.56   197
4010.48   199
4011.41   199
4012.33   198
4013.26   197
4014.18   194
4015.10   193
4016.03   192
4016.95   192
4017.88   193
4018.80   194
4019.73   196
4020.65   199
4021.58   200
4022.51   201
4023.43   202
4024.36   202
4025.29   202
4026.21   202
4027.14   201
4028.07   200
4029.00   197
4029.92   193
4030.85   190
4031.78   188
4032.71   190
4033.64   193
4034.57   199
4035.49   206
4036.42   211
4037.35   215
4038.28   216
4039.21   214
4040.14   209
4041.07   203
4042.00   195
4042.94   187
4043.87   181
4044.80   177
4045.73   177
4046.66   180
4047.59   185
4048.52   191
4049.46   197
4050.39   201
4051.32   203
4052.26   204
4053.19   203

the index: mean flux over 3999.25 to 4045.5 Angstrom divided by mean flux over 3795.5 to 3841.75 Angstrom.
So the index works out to 1.53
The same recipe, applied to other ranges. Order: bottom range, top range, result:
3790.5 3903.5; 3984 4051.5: 1.39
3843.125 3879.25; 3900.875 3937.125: 0.79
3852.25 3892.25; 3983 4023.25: 1.32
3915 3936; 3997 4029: 1.87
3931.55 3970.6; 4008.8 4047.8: 1.83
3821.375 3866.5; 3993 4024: 1.56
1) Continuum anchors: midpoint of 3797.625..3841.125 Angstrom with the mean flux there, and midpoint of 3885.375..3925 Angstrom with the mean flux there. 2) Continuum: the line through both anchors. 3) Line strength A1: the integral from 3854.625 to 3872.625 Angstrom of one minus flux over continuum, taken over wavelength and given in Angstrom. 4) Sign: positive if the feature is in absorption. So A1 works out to -1.5 Angstrom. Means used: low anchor 128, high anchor 143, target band 148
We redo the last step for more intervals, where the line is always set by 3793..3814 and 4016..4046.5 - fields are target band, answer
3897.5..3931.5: 8.44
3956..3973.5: 8.26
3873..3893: 3.77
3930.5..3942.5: 7.42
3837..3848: 2.71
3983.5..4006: 0.23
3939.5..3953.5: 3.90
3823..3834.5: 5.22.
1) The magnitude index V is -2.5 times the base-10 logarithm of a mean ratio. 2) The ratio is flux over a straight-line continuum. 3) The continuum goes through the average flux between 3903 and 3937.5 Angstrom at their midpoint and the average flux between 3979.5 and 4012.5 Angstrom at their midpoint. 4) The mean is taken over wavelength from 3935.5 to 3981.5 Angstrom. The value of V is 0.28 mag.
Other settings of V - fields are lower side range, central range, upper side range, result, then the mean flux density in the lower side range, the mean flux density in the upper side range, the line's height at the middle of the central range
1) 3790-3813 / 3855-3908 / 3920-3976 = -0.114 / 160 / 107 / 131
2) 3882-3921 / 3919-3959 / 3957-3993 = 0.227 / 144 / 136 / 140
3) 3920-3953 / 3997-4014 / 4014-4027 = -0.059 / 106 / 197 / 181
